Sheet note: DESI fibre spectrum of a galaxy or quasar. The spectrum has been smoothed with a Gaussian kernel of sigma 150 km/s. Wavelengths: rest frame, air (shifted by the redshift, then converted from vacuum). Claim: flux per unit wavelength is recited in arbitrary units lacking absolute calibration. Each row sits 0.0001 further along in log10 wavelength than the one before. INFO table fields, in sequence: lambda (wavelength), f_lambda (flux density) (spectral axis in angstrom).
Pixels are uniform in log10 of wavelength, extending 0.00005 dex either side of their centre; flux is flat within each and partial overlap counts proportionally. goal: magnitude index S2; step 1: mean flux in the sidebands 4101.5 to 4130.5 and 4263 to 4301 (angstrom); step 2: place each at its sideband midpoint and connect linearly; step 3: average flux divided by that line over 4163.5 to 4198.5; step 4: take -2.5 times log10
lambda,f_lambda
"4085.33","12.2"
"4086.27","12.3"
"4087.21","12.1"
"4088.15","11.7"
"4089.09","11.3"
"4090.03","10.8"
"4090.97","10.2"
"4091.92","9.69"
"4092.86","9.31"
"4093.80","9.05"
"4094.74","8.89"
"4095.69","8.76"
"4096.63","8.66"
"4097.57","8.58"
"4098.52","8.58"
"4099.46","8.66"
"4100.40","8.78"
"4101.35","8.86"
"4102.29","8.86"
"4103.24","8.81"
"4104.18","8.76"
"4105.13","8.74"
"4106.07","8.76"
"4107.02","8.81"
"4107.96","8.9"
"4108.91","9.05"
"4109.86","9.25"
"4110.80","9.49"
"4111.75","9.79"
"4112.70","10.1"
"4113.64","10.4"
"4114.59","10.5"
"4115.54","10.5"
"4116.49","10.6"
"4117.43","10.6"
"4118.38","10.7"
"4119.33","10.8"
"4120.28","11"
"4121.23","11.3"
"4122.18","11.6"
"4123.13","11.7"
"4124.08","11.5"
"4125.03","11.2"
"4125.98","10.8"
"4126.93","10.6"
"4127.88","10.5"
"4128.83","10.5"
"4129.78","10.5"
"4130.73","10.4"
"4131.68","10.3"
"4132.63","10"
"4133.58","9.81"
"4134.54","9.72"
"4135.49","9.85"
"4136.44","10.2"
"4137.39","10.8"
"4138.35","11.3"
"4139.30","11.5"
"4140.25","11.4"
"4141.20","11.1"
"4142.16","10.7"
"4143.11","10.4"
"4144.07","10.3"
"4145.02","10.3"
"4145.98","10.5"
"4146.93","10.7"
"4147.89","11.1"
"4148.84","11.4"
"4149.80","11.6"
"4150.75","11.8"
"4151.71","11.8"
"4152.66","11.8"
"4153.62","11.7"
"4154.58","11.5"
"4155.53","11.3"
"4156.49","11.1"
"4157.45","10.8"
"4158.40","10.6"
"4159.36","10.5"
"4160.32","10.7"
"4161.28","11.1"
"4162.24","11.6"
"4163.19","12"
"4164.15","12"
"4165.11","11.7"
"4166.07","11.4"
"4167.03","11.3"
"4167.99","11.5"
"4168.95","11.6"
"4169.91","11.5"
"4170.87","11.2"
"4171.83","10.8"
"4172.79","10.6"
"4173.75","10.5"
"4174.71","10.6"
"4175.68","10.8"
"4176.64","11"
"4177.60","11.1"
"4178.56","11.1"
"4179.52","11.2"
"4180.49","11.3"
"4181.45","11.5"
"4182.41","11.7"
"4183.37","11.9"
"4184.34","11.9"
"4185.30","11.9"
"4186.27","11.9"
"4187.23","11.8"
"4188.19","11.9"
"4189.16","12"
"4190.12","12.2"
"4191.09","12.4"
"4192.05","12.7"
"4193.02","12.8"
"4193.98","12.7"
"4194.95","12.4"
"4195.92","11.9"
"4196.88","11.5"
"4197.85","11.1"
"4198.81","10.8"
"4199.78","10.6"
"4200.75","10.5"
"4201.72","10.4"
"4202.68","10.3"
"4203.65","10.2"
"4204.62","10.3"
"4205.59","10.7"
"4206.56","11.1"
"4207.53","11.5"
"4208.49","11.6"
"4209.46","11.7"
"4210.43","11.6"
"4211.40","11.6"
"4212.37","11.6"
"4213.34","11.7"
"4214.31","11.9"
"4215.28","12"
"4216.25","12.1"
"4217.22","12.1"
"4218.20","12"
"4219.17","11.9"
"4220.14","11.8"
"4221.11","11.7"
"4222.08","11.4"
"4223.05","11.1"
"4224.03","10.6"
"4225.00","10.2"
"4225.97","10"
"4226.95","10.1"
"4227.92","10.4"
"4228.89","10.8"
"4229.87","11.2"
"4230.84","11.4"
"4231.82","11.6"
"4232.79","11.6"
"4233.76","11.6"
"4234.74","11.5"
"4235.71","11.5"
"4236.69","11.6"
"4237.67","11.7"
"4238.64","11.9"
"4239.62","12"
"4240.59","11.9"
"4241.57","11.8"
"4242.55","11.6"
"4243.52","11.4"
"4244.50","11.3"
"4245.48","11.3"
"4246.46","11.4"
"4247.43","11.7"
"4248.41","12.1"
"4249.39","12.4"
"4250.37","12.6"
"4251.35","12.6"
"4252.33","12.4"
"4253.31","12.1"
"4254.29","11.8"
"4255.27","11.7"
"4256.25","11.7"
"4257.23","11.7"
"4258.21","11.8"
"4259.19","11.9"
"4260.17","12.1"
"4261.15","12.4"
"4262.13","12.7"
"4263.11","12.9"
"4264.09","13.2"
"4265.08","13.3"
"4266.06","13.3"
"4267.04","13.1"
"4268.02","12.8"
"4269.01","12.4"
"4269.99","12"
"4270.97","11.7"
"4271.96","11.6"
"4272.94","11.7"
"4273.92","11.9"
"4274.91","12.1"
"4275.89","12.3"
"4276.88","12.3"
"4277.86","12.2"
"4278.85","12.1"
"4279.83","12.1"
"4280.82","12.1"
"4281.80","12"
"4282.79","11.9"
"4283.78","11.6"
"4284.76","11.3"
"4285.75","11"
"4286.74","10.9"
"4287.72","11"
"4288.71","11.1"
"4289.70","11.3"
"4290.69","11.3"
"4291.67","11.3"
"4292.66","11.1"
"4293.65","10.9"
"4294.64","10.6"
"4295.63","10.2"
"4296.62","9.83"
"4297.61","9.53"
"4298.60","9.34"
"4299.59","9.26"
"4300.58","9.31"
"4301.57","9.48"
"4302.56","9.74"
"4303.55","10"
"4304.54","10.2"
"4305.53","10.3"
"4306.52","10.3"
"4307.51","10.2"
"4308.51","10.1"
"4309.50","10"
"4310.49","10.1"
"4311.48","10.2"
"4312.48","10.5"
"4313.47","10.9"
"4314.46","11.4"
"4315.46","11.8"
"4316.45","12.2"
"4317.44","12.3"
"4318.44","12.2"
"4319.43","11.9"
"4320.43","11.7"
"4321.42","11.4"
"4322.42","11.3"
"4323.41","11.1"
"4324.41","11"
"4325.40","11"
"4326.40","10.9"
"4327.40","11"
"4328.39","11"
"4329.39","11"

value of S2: -0.089 mag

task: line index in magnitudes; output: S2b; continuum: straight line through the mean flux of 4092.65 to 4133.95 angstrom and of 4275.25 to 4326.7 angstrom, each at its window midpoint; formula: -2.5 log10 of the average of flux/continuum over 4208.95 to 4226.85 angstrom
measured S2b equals -0.10 mag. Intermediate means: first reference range 9.85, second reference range 11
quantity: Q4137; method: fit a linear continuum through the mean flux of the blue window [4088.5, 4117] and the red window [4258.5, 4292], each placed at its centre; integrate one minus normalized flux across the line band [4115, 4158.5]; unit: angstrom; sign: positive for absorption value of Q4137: -4.2 angstrom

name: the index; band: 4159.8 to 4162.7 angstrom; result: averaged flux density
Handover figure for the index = 11.1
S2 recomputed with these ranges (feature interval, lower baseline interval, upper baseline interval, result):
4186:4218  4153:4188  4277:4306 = -0.04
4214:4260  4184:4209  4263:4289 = 0.02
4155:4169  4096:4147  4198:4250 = -0.07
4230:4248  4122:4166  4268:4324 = -0.05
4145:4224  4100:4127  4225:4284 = -0.04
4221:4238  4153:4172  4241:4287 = 0.07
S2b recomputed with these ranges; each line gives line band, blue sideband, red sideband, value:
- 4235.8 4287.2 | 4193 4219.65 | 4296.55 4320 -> -0.105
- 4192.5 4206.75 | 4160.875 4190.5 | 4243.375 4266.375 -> 0.048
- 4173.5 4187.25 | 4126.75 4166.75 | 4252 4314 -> -0.030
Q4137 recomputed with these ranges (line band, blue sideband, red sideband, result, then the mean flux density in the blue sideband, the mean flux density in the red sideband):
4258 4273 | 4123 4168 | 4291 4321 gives -2.5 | 11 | 10.6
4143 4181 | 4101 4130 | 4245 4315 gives -2.4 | 10.1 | 11.4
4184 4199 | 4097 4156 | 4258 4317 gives -1.8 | 10.3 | 11.3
